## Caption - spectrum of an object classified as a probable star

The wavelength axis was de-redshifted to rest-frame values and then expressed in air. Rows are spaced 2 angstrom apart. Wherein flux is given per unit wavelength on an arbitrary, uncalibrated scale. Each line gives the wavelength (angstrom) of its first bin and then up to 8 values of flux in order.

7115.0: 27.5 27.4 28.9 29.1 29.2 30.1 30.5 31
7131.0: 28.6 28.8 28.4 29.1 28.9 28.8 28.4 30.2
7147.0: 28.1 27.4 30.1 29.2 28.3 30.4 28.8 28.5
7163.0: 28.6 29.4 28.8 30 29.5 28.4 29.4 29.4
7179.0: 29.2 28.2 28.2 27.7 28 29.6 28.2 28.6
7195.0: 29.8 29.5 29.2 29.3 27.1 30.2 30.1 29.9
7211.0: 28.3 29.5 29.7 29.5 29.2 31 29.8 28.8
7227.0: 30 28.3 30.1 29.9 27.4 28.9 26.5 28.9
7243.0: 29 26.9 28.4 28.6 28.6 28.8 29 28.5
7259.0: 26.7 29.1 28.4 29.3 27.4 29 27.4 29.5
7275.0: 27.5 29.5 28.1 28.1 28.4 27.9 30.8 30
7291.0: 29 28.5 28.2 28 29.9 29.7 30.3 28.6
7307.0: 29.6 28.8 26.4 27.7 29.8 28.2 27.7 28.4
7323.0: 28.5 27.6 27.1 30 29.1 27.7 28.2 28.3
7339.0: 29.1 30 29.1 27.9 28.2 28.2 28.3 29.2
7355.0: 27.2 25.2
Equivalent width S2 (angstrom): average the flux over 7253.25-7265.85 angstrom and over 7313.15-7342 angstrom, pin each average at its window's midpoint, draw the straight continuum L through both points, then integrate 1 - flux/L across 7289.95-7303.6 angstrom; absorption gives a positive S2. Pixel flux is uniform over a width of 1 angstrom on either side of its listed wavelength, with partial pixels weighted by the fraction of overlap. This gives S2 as -0.3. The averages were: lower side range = 28.5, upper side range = 28.5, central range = 29.1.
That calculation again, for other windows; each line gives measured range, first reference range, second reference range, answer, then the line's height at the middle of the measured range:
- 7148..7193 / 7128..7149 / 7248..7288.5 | 0.0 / 28.9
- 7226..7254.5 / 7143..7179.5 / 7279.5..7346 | 0.3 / 28.9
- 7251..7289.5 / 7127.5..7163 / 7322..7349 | 0.1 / 28.7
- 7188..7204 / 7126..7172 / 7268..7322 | 0.0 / 29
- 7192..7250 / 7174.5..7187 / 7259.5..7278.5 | -1.0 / 28.6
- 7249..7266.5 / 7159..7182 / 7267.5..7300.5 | 0.2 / 28.8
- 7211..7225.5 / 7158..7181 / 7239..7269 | -0.5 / 28.7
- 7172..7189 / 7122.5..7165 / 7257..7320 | 0.2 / 29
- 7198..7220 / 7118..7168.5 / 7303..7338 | -0.3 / 28.8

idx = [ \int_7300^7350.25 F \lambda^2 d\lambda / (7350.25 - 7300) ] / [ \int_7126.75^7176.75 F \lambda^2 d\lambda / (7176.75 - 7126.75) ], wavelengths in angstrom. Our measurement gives 1.03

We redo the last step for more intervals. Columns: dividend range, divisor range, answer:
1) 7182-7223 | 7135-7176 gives 1.02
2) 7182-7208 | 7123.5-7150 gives 1.01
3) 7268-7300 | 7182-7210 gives 1.02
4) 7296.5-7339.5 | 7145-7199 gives 1.03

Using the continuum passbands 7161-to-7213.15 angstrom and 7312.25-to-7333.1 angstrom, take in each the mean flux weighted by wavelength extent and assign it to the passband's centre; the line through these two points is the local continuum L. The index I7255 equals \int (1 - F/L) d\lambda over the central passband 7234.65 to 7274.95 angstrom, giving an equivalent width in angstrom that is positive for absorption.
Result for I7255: 0.5 angstrom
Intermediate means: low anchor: 29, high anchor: 28.4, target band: 28.3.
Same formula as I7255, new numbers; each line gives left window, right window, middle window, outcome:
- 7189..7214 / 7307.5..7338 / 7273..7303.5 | -0.4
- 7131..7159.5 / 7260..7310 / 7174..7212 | -0.1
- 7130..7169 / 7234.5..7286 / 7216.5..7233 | -0.6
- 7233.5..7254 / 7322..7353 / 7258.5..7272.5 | 0.0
